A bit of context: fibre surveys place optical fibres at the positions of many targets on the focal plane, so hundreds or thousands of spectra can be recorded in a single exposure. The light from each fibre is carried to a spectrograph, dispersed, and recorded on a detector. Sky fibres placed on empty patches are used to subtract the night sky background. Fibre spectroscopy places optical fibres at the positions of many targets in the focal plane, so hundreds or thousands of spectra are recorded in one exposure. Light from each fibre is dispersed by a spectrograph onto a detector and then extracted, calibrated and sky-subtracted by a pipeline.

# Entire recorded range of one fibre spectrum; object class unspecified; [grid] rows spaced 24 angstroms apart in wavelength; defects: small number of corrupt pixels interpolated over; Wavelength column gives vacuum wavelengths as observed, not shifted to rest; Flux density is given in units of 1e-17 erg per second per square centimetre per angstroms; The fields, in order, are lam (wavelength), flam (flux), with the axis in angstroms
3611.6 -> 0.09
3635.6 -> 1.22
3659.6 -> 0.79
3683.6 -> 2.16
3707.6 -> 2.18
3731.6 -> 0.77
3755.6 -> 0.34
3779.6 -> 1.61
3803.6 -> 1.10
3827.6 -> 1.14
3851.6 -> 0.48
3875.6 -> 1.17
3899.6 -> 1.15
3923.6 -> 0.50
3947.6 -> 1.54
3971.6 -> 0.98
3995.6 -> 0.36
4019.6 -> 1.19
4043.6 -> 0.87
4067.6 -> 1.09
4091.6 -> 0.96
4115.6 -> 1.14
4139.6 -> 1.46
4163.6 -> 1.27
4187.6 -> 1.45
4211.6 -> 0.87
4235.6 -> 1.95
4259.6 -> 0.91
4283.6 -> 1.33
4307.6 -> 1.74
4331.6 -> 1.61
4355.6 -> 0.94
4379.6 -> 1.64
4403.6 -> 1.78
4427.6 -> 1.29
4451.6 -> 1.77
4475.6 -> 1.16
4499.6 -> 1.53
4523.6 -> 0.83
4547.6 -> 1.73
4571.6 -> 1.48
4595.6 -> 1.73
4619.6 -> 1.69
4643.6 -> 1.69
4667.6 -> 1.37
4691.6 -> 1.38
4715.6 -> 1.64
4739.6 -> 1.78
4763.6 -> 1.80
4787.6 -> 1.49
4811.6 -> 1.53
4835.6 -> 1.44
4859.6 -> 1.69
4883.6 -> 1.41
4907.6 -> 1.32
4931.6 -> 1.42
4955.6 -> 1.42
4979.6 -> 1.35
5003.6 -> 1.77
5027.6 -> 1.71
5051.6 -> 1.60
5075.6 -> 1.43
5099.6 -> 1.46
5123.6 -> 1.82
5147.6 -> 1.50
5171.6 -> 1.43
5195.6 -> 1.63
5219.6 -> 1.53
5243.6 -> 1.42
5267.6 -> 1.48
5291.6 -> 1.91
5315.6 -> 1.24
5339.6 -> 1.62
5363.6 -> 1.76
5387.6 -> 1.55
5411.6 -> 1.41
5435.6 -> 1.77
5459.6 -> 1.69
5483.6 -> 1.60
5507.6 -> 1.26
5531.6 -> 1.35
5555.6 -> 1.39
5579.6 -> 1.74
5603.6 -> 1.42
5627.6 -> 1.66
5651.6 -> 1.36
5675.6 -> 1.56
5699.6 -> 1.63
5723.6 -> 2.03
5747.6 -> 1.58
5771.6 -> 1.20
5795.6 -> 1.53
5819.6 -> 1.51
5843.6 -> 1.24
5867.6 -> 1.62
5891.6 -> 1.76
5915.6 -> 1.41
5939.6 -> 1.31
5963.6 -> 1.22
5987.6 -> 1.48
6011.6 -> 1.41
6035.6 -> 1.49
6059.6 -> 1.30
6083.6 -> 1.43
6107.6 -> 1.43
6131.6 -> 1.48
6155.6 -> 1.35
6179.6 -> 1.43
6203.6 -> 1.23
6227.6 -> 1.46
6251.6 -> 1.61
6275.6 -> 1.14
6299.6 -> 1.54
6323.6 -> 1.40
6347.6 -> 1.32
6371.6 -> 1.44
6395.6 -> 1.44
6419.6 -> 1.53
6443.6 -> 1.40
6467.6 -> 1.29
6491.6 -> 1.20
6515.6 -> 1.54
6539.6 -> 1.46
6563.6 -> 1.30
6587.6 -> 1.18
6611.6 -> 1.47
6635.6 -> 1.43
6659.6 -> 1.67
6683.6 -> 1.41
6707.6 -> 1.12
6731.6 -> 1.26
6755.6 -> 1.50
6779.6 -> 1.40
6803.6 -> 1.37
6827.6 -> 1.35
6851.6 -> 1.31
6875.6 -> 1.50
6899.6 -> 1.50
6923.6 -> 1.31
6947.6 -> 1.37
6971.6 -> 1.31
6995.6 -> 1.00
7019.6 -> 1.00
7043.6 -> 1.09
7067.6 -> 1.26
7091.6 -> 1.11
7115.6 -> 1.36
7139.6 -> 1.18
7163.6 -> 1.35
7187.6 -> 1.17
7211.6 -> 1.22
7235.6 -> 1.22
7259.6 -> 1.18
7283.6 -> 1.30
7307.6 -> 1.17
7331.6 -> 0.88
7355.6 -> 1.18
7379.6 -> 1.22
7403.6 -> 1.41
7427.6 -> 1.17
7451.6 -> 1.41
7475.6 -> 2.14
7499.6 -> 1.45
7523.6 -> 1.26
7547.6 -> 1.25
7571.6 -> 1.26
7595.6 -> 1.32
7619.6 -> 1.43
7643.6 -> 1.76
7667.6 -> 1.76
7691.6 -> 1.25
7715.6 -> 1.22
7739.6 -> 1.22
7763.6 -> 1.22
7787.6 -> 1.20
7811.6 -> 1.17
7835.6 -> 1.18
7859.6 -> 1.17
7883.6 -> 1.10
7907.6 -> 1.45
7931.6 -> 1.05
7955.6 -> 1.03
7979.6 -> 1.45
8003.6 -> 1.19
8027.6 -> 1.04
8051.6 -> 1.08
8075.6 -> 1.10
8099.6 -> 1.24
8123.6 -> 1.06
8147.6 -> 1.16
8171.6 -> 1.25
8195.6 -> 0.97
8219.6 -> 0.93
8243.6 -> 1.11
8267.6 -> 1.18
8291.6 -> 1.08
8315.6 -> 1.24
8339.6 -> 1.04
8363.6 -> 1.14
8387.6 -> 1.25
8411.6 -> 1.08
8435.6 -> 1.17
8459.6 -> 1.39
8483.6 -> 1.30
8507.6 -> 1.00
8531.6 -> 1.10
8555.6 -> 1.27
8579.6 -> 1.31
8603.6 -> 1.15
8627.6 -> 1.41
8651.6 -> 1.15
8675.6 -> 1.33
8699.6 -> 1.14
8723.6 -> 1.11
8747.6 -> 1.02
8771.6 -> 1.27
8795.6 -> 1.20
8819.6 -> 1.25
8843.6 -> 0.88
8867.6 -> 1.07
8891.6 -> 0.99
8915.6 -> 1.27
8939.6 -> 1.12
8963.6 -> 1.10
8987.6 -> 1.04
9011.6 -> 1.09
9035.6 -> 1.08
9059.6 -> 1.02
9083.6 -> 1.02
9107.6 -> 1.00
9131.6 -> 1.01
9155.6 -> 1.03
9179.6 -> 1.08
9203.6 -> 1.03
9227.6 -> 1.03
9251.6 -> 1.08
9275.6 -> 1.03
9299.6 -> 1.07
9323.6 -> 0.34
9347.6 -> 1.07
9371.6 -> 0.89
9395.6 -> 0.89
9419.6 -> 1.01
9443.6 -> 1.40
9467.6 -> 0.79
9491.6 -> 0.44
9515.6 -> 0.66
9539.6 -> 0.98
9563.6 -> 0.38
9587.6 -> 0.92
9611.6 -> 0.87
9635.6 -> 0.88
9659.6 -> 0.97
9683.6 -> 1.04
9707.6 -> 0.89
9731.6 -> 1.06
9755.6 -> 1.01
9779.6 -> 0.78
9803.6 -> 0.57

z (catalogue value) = 0.14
